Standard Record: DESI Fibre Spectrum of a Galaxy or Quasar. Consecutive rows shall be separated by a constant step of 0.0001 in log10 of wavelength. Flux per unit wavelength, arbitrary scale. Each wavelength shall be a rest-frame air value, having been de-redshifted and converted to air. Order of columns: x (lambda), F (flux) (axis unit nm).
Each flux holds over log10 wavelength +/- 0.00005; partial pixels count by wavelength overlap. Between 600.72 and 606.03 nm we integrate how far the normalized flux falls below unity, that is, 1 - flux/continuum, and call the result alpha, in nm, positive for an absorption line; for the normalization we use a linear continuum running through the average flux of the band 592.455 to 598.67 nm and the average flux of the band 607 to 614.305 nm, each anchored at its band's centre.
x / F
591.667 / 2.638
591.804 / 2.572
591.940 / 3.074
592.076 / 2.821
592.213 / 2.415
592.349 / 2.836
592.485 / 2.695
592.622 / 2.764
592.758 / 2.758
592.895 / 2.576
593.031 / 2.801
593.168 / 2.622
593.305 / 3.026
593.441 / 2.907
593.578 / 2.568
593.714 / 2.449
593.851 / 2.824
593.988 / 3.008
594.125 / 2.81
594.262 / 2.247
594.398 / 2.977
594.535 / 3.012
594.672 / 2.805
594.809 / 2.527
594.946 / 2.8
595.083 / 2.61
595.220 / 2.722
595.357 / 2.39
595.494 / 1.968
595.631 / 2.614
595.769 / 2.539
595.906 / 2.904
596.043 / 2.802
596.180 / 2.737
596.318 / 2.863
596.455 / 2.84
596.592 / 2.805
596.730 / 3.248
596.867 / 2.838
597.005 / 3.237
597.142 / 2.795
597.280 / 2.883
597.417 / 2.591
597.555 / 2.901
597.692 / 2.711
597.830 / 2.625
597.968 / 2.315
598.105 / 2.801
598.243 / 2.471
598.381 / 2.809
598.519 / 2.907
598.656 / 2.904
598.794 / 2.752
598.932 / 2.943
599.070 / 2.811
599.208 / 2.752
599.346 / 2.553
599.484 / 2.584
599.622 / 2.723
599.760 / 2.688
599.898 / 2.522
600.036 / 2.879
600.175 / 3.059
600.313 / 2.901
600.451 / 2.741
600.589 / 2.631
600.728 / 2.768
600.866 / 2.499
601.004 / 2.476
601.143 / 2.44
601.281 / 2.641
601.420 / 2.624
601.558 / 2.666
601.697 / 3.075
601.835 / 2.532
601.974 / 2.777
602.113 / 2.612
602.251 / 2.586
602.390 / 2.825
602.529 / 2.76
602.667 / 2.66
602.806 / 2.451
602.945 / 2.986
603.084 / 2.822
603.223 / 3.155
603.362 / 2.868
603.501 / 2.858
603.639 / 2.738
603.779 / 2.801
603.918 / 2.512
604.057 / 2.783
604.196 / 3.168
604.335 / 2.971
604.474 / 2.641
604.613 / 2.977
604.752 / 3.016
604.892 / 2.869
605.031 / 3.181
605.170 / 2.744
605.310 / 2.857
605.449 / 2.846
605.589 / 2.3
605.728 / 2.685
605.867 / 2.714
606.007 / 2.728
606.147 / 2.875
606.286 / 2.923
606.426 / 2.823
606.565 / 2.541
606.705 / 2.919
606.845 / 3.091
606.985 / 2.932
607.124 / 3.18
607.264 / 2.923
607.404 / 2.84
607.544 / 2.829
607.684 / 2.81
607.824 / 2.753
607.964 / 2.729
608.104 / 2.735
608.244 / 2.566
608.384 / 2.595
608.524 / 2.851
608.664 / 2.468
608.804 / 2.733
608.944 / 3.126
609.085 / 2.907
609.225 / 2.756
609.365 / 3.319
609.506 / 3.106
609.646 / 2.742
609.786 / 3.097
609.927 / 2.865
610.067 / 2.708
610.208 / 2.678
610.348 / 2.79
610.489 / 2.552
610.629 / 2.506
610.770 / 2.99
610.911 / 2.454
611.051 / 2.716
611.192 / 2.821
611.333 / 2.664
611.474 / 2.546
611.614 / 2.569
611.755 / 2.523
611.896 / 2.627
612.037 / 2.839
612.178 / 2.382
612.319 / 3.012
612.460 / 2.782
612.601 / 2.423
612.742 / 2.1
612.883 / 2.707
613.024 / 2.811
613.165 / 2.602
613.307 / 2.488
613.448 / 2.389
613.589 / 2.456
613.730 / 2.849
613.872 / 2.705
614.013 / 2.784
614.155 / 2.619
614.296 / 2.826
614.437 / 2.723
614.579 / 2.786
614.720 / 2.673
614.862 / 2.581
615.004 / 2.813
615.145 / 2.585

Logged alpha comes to -0.05 nm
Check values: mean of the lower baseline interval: 2.74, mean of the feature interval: 2.76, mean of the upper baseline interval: 2.73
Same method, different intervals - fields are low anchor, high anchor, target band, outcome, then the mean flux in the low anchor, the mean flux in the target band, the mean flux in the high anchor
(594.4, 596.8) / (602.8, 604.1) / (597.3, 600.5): 0.03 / 2.72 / 2.74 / 2.81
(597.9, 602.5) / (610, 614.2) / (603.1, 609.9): -0.45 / 2.71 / 2.85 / 2.64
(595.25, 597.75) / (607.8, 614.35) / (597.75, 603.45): 0.05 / 2.76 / 2.72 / 2.71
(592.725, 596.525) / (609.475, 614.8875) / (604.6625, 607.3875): -0.17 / 2.7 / 2.85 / 2.68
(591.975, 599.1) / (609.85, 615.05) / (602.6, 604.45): -0.08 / 2.74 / 2.82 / 2.66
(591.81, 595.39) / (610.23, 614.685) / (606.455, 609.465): -0.19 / 2.73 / 2.84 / 2.65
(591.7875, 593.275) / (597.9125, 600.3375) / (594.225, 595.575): 0.06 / 2.73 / 2.62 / 2.74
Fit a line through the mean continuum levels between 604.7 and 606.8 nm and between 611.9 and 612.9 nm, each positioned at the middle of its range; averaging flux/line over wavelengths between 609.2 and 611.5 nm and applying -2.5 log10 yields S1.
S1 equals -0.05 mag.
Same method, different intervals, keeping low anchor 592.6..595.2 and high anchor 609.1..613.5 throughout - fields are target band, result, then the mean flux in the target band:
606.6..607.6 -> -0.09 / 2.94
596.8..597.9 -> -0.03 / 2.82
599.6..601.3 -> 0.01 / 2.69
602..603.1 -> 0.00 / 2.71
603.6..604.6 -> -0.04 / 2.81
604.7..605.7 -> -0.04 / 2.82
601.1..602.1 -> 0.02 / 2.68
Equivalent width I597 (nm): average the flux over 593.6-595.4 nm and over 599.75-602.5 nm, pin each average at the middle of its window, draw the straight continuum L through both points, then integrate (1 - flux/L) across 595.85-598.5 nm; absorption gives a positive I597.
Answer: -0.09 nm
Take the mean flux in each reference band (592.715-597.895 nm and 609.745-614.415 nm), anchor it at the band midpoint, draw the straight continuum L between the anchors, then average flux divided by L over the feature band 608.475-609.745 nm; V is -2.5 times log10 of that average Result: -0.09 mag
